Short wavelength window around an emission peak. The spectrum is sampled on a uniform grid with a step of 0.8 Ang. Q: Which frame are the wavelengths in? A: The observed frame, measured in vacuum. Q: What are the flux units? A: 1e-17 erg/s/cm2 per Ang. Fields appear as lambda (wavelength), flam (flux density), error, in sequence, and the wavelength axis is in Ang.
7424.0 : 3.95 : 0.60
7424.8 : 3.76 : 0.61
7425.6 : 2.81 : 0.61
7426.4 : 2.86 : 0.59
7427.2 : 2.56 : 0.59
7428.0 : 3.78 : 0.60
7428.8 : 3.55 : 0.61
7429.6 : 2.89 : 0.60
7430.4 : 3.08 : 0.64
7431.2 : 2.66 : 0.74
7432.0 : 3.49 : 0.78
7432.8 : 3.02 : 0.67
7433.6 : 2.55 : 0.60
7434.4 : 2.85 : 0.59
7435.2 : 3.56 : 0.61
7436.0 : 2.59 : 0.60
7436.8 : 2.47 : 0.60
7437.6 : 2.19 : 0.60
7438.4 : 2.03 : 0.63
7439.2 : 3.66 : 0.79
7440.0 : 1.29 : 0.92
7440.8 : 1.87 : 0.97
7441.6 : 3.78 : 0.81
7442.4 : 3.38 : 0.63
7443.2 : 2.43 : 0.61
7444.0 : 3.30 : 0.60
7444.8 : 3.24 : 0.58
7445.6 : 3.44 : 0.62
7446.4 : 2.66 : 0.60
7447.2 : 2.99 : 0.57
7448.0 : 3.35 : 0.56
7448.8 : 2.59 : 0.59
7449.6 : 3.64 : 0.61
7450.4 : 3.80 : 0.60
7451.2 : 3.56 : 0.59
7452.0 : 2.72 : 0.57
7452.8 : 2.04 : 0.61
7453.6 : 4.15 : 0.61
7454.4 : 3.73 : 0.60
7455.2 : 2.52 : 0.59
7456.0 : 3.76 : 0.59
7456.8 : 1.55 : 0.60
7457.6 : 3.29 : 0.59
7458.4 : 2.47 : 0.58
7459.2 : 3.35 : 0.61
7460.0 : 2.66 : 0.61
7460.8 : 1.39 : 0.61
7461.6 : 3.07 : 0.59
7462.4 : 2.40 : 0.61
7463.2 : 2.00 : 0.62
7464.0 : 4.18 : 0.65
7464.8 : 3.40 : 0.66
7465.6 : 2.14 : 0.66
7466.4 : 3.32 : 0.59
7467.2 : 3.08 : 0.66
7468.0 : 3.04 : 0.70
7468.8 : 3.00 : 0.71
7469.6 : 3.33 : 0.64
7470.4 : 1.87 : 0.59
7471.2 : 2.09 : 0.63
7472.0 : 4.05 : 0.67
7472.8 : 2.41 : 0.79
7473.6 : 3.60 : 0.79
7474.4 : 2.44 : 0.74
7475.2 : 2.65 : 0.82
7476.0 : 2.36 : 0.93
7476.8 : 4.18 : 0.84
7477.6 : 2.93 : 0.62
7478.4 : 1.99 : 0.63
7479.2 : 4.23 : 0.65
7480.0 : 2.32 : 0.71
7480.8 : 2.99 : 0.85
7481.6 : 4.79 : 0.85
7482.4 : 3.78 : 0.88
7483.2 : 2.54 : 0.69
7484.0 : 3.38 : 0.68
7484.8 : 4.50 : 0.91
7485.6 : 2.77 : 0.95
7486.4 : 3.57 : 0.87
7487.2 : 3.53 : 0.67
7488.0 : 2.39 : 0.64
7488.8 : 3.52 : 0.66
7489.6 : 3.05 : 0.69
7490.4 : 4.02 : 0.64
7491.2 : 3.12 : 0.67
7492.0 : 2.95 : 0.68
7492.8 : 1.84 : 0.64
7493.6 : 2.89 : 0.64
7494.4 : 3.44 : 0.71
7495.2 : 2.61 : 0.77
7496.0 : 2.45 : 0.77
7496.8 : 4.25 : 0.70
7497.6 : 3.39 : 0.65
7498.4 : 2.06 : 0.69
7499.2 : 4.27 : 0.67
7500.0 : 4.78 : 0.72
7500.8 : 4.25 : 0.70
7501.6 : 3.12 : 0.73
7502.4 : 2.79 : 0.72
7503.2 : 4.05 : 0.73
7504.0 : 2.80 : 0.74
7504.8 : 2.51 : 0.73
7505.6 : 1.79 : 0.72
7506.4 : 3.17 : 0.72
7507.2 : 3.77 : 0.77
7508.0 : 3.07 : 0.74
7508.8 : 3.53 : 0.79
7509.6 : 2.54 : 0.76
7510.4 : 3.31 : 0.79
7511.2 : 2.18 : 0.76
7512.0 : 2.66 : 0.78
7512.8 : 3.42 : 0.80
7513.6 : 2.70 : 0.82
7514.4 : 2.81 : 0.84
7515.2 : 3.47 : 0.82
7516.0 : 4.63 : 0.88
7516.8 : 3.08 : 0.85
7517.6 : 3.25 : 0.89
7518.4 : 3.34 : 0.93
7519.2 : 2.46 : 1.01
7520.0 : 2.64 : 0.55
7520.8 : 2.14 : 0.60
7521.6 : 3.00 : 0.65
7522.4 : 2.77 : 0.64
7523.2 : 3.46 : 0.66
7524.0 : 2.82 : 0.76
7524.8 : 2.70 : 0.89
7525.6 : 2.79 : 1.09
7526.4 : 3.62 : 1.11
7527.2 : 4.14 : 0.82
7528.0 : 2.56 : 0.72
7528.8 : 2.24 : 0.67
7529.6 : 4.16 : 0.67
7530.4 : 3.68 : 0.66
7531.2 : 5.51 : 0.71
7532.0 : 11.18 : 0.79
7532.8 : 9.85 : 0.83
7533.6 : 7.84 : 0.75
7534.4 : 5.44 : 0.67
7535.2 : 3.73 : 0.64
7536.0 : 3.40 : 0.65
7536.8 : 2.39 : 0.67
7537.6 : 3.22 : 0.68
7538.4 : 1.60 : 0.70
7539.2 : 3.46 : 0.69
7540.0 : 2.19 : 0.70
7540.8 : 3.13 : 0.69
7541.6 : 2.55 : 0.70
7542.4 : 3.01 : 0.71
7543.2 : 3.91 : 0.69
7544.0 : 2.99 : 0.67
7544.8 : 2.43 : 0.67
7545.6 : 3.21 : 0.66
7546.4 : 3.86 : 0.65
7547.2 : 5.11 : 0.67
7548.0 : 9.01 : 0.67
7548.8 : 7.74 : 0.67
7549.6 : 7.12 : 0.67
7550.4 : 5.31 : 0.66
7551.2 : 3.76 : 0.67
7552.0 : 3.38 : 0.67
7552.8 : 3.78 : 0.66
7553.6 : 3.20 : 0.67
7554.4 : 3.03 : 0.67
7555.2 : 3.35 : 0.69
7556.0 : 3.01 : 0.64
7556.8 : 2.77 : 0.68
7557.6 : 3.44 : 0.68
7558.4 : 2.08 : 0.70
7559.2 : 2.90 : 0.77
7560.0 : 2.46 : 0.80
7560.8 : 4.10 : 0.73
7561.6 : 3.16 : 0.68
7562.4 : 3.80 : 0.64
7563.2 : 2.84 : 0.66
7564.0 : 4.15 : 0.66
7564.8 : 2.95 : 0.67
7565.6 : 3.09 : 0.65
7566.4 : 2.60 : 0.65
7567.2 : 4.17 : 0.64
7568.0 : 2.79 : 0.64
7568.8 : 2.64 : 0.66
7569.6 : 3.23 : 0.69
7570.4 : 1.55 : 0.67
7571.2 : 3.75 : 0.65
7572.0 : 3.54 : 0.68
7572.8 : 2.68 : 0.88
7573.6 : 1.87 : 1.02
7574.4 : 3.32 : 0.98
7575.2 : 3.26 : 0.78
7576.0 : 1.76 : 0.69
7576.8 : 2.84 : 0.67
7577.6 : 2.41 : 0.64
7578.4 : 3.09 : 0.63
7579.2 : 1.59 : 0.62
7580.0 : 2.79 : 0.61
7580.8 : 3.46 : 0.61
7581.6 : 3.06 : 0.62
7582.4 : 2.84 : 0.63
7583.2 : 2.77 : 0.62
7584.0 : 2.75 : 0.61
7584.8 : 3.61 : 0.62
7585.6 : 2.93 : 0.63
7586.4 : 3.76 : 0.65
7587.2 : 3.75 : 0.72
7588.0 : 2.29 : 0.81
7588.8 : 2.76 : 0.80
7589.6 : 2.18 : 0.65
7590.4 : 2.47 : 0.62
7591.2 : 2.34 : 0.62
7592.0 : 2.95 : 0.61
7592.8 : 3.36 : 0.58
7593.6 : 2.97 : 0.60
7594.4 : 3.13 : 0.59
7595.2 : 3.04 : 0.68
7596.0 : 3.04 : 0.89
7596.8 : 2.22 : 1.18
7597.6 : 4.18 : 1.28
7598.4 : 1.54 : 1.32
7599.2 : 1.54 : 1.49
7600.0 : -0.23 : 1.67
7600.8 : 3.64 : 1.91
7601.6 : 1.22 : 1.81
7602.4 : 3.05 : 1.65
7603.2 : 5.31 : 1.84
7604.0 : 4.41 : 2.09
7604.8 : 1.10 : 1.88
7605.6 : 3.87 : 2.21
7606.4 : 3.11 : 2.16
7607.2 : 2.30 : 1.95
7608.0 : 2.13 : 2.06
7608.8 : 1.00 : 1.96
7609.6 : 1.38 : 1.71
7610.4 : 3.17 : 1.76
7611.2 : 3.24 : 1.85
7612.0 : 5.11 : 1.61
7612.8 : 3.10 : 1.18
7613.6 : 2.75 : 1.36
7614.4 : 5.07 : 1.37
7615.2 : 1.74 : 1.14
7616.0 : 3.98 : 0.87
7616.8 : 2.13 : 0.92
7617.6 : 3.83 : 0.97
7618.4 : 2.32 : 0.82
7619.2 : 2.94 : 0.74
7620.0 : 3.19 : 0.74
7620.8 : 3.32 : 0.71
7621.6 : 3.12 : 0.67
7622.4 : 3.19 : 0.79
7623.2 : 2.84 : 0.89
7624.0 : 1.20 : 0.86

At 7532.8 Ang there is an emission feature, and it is [S II]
